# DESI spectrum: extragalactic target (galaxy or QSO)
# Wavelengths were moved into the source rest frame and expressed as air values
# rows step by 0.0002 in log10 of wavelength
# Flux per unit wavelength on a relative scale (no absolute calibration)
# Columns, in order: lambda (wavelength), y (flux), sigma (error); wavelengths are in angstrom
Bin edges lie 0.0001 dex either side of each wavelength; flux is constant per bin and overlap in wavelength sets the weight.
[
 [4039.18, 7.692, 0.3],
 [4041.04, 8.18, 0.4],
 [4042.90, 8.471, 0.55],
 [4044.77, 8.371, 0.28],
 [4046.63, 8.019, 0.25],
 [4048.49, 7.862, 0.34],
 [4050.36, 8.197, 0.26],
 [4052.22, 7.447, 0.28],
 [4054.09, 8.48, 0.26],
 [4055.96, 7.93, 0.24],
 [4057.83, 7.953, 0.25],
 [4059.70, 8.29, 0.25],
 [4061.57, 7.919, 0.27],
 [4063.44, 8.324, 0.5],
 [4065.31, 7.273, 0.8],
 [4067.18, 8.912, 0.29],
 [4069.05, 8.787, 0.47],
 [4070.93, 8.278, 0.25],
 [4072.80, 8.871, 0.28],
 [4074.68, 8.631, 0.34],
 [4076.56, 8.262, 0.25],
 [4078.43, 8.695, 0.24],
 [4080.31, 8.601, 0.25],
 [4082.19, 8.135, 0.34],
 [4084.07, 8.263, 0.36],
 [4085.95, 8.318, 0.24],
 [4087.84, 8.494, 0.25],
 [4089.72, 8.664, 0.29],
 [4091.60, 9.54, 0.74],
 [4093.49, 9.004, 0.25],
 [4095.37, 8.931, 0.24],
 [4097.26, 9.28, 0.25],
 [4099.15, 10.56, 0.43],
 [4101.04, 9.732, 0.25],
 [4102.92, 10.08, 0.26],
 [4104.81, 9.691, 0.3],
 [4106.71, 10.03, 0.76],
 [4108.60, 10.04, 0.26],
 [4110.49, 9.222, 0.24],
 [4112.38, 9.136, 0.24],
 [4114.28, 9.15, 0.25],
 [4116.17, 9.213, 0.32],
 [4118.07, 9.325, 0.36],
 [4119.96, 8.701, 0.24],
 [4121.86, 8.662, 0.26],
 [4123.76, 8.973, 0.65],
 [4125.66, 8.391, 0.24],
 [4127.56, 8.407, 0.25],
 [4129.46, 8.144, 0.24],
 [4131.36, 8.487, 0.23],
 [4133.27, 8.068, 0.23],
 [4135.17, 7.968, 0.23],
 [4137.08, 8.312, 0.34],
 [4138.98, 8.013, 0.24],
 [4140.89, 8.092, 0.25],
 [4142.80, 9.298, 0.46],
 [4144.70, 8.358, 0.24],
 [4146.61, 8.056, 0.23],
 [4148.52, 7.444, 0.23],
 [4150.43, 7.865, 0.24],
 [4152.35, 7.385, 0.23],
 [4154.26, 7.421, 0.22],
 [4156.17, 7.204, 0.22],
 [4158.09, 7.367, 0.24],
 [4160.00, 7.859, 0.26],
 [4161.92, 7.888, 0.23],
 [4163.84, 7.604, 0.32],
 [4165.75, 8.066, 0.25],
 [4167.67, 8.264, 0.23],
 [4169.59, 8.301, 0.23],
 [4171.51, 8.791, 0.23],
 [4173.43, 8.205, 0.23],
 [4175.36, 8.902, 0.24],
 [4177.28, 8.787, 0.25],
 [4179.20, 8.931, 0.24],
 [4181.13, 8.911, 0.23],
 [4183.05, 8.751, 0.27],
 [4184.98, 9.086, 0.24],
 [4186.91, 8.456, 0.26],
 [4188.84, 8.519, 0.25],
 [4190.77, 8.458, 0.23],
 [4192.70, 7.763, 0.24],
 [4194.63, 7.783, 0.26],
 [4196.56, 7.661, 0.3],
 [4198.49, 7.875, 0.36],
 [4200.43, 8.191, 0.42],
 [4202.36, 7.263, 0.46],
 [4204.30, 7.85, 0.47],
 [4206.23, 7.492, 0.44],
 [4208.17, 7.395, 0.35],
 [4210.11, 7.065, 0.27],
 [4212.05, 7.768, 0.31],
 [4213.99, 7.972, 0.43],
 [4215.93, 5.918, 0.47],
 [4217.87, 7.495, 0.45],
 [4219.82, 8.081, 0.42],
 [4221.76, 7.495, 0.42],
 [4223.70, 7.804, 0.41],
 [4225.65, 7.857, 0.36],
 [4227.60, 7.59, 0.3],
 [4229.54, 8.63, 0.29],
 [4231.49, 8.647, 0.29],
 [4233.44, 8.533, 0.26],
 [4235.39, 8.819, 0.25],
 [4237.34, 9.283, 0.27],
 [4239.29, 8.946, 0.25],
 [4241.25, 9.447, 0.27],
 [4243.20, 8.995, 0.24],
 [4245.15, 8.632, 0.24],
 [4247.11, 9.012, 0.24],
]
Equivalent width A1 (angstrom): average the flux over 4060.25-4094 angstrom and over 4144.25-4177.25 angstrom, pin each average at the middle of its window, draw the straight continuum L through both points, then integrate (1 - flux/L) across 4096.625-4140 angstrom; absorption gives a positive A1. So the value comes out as -4.15 angstrom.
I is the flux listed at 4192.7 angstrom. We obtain 7.763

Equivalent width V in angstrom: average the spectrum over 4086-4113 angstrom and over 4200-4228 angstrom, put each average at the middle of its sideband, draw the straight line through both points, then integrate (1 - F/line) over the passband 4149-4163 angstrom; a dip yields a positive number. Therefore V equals 1.5 angstrom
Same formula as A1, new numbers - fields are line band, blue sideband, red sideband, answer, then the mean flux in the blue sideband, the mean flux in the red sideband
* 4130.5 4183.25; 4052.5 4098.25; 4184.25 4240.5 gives 0.20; 8.48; 7.99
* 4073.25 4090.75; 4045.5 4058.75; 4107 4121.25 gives 0.29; 7.99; 9.28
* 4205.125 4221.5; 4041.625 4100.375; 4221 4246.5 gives 2.15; 8.48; 8.53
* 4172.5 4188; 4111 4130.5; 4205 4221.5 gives -1.65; 8.82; 7.41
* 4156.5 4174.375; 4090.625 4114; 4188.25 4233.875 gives 1.10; 9.59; 7.78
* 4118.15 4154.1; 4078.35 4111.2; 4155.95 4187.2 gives 1.95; 9.19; 8.34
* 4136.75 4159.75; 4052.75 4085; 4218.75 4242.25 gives 1.33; 8.32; 8.42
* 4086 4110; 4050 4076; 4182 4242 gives -3.69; 8.24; 8.06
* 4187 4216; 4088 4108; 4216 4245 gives 2.88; 9.52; 8.33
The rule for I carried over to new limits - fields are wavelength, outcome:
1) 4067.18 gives 8.912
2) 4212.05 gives 7.768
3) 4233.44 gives 8.533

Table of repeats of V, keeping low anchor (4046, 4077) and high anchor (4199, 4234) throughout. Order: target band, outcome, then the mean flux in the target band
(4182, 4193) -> -1.05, 8.55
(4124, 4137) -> -0.49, 8.29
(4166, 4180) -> -1.27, 8.57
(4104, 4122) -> -2.91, 9.34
